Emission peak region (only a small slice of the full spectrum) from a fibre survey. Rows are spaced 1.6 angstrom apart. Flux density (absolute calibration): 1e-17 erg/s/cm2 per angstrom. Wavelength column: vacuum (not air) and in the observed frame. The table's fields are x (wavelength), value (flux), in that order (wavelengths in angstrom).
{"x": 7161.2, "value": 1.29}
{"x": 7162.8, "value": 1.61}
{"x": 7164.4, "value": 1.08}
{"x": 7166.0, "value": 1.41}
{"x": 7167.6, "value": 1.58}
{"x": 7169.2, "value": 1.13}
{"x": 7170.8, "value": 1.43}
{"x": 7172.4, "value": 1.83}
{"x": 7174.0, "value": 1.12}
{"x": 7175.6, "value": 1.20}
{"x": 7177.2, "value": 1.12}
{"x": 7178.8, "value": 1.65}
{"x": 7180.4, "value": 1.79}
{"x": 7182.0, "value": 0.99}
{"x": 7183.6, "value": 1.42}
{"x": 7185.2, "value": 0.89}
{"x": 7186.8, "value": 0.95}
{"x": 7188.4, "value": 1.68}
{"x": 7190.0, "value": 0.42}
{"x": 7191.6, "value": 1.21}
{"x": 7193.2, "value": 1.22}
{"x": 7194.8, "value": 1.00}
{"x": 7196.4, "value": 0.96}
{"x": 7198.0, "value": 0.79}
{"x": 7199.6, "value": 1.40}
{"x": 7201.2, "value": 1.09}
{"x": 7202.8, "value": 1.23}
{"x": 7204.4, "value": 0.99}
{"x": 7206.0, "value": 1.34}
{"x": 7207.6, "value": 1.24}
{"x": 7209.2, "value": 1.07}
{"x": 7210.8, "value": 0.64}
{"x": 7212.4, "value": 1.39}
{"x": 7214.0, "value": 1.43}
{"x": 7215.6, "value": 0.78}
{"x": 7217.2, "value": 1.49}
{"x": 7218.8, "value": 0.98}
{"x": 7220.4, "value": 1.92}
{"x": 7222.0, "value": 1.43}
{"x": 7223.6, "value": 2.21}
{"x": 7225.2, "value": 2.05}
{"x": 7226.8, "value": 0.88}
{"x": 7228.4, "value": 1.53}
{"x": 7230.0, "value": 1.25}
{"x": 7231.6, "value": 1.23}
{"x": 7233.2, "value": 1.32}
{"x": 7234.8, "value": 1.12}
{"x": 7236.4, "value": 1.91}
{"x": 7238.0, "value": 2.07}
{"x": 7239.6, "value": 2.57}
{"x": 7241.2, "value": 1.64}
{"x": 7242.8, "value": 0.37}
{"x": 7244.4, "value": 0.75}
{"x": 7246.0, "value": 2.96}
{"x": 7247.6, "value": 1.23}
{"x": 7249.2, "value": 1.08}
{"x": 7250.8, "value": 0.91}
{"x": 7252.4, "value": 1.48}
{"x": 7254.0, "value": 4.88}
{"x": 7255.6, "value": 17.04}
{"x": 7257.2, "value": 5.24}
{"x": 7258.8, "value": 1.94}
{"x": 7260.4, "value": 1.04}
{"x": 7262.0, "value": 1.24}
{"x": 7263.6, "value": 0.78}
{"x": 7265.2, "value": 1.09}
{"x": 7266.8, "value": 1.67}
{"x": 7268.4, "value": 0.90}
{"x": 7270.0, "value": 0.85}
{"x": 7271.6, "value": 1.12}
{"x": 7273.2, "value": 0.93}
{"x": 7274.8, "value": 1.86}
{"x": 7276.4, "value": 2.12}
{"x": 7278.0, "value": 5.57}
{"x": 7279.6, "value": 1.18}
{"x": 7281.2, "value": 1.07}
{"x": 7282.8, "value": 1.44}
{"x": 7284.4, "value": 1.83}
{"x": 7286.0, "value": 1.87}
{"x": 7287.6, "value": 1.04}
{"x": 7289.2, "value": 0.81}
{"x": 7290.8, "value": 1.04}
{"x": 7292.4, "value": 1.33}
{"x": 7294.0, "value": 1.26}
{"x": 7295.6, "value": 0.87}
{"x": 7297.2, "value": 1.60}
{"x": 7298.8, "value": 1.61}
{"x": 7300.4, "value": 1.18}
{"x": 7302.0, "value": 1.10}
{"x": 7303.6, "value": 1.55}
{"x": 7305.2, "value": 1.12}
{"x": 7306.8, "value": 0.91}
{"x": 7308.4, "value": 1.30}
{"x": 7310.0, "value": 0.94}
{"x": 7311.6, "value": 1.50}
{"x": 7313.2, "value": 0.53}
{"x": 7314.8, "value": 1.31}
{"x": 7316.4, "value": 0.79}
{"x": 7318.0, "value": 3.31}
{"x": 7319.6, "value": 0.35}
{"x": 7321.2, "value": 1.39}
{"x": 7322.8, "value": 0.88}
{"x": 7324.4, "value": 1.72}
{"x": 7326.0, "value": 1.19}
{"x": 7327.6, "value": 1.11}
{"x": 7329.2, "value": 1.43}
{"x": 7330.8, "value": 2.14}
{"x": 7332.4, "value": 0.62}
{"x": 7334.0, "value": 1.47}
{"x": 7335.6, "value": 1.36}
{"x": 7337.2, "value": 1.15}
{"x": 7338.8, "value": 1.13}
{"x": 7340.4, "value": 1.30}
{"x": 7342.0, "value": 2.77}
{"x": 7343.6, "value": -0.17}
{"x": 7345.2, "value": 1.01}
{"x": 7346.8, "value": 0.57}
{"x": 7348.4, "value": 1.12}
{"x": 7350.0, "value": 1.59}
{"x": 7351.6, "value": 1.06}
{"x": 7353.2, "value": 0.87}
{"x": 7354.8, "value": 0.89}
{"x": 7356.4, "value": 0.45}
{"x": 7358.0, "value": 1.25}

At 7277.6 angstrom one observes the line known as [N II]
